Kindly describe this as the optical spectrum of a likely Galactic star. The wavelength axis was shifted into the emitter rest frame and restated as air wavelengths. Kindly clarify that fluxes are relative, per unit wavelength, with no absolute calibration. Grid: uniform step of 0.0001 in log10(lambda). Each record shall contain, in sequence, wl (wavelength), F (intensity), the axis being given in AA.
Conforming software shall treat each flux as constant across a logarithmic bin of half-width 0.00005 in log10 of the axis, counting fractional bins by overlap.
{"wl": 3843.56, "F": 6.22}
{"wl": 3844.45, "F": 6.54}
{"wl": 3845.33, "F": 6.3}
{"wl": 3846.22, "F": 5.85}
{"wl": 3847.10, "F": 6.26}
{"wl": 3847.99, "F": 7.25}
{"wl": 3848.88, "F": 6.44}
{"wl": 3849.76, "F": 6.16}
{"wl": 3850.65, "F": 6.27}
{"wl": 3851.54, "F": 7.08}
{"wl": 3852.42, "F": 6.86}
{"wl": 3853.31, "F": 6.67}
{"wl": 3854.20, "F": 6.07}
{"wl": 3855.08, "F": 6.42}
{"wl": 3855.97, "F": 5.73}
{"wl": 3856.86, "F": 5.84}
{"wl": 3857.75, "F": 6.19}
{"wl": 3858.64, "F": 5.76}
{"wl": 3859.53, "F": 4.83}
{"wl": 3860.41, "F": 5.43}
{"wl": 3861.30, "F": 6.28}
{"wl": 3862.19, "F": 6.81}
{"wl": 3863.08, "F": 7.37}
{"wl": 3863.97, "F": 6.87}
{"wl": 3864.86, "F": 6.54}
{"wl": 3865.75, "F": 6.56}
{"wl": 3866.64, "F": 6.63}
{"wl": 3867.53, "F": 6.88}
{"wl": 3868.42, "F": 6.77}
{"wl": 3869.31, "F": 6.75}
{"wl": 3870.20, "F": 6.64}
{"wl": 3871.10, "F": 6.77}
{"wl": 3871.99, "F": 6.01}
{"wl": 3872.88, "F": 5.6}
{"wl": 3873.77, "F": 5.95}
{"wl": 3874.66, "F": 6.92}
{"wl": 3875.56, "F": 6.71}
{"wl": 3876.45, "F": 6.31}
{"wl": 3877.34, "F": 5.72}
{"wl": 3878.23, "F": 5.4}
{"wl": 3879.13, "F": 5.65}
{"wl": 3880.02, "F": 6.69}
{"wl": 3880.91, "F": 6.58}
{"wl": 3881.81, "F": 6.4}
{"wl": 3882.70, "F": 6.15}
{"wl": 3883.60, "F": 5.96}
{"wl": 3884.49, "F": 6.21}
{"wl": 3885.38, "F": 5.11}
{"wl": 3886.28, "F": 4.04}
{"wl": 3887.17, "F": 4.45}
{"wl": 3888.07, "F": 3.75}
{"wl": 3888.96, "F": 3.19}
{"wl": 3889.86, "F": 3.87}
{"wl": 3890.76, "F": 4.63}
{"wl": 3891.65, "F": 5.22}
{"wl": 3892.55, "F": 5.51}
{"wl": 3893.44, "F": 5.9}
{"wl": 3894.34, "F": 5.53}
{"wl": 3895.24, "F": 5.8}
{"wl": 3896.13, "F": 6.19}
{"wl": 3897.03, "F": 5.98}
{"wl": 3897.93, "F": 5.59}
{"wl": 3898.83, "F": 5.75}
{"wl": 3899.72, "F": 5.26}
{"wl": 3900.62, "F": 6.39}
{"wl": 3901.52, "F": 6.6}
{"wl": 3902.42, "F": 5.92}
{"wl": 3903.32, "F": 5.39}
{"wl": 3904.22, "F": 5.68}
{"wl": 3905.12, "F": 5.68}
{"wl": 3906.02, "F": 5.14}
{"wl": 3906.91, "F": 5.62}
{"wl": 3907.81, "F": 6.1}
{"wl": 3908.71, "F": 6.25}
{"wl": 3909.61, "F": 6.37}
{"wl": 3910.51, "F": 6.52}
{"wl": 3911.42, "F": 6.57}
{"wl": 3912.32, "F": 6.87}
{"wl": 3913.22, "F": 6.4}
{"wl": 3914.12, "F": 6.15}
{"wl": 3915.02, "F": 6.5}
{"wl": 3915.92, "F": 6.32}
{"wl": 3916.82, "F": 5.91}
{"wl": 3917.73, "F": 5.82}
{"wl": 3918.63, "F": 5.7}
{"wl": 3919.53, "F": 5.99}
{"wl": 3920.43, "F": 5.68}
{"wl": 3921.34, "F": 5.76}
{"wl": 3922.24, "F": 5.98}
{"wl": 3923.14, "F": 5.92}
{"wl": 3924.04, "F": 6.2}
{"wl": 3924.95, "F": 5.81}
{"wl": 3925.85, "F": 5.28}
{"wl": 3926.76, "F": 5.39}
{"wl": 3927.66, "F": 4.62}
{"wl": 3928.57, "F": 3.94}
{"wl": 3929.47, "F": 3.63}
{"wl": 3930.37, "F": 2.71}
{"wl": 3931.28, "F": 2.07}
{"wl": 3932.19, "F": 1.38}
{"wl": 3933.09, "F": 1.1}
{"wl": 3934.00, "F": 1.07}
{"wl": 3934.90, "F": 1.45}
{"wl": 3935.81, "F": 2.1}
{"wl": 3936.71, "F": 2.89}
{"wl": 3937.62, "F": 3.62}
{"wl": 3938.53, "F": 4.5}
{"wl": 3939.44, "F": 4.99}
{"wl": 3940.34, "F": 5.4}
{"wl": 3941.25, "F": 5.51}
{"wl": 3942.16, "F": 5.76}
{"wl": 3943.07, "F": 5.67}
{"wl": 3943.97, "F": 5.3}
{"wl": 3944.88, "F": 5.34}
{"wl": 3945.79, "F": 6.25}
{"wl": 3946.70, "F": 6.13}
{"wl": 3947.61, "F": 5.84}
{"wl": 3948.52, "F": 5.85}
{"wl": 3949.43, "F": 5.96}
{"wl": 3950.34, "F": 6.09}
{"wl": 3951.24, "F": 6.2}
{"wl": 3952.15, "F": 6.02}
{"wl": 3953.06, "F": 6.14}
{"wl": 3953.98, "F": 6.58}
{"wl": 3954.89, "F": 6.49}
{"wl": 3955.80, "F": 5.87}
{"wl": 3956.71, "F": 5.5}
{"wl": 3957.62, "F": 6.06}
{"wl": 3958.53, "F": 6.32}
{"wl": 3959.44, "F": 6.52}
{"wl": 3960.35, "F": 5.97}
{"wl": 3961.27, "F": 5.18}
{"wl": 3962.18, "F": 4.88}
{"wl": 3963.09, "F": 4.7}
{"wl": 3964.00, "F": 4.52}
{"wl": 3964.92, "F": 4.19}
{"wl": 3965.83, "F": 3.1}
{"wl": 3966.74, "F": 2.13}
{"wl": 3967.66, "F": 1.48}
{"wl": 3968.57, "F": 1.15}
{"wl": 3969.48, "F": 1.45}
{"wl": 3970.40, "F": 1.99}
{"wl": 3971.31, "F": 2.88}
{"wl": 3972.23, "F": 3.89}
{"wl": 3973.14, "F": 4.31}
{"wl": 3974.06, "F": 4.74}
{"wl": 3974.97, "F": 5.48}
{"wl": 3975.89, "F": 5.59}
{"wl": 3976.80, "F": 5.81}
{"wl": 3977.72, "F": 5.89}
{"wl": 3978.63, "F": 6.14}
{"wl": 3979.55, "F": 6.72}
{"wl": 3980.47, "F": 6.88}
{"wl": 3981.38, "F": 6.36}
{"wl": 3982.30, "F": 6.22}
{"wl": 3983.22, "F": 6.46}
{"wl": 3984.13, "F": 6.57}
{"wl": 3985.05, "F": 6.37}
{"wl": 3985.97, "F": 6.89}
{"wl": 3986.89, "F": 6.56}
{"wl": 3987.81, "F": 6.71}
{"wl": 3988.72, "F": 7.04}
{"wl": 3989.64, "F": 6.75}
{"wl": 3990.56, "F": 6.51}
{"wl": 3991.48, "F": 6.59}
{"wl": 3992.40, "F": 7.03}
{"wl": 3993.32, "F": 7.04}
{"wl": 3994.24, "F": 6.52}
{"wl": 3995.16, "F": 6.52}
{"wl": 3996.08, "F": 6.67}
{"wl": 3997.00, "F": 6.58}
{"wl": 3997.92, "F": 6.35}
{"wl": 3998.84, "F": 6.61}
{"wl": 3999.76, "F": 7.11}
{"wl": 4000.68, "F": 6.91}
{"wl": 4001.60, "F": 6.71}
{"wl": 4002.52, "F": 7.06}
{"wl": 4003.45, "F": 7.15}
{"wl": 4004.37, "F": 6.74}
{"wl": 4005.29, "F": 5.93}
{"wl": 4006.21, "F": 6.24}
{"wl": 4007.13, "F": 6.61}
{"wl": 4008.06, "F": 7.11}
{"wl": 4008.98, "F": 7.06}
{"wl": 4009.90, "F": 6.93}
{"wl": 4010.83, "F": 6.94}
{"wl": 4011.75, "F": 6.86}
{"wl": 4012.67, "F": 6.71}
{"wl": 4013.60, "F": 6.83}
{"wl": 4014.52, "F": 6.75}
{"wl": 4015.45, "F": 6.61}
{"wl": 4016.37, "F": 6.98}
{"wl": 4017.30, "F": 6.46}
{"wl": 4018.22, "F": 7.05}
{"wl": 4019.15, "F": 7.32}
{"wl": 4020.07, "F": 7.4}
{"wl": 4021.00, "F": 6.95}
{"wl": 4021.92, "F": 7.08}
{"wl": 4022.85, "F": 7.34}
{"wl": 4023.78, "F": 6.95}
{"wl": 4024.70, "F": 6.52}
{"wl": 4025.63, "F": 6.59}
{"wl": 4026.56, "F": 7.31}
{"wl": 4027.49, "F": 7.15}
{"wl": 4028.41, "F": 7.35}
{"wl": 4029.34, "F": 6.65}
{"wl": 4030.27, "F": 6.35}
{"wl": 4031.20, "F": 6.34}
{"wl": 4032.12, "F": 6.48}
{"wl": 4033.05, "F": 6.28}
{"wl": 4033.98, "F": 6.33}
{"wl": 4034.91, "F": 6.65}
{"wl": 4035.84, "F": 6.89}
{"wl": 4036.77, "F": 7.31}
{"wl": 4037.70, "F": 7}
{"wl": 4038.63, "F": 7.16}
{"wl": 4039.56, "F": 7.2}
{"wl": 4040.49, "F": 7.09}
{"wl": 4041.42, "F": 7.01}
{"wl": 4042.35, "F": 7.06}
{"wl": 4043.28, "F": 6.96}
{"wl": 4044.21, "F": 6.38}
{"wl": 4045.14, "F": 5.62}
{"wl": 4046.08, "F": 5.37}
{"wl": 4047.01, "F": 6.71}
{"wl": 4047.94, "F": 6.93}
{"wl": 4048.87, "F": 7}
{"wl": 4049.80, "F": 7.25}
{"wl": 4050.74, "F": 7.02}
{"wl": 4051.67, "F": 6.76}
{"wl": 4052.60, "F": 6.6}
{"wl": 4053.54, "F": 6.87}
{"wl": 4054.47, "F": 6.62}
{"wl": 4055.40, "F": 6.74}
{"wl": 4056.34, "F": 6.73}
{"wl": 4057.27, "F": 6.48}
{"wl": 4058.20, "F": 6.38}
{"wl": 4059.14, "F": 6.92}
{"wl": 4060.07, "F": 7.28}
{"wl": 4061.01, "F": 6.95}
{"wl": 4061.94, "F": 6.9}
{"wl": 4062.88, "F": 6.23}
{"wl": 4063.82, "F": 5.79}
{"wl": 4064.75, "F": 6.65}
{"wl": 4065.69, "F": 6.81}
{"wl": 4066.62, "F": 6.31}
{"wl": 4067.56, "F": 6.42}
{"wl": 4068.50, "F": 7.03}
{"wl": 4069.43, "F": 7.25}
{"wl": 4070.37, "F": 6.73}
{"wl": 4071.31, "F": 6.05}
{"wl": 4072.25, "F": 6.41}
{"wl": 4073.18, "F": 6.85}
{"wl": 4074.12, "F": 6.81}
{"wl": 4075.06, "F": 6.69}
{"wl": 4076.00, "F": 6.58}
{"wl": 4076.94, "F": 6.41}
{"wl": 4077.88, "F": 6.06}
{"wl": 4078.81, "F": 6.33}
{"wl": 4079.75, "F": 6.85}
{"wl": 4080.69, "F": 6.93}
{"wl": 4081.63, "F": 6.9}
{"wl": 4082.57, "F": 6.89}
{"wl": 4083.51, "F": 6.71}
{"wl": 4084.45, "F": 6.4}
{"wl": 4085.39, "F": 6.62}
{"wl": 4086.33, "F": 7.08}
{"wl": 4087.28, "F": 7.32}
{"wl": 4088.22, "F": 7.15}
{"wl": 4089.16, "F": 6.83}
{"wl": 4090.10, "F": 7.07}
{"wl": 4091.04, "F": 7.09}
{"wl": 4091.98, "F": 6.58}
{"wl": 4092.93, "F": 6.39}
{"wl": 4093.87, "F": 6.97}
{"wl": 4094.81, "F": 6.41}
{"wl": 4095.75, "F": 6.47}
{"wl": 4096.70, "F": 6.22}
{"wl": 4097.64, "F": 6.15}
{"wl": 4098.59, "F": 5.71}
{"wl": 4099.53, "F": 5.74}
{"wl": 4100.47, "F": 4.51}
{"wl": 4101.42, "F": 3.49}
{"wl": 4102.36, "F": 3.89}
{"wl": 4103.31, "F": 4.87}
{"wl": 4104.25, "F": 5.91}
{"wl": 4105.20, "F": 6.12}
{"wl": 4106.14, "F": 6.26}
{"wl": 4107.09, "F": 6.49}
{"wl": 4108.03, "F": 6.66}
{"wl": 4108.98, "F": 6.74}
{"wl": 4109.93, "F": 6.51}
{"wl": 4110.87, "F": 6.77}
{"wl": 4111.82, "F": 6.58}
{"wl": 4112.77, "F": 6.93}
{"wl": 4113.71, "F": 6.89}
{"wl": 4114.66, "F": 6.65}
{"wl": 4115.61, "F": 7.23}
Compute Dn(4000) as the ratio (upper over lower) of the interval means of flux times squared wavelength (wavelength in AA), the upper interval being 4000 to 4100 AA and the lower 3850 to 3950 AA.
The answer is 1.3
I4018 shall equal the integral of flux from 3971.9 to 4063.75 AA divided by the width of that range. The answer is 6.64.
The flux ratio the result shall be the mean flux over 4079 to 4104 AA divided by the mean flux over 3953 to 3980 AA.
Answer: 1.3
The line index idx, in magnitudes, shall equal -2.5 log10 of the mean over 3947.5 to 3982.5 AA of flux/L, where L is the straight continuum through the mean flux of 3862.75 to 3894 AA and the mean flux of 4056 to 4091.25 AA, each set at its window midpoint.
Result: 0.23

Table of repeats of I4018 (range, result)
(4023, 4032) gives 6.81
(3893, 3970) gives 5.12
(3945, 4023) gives 5.97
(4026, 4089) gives 6.72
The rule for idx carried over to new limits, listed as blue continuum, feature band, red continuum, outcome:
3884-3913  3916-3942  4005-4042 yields 0.322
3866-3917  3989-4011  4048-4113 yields -0.084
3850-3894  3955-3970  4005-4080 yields 0.412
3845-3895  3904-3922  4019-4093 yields 0.020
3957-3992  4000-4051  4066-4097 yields -0.156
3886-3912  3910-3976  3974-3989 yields 0.216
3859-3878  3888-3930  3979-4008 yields 0.151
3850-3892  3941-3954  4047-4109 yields 0.049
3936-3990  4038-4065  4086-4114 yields -0.140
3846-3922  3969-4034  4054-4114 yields -0.020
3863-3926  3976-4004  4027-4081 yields -0.039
